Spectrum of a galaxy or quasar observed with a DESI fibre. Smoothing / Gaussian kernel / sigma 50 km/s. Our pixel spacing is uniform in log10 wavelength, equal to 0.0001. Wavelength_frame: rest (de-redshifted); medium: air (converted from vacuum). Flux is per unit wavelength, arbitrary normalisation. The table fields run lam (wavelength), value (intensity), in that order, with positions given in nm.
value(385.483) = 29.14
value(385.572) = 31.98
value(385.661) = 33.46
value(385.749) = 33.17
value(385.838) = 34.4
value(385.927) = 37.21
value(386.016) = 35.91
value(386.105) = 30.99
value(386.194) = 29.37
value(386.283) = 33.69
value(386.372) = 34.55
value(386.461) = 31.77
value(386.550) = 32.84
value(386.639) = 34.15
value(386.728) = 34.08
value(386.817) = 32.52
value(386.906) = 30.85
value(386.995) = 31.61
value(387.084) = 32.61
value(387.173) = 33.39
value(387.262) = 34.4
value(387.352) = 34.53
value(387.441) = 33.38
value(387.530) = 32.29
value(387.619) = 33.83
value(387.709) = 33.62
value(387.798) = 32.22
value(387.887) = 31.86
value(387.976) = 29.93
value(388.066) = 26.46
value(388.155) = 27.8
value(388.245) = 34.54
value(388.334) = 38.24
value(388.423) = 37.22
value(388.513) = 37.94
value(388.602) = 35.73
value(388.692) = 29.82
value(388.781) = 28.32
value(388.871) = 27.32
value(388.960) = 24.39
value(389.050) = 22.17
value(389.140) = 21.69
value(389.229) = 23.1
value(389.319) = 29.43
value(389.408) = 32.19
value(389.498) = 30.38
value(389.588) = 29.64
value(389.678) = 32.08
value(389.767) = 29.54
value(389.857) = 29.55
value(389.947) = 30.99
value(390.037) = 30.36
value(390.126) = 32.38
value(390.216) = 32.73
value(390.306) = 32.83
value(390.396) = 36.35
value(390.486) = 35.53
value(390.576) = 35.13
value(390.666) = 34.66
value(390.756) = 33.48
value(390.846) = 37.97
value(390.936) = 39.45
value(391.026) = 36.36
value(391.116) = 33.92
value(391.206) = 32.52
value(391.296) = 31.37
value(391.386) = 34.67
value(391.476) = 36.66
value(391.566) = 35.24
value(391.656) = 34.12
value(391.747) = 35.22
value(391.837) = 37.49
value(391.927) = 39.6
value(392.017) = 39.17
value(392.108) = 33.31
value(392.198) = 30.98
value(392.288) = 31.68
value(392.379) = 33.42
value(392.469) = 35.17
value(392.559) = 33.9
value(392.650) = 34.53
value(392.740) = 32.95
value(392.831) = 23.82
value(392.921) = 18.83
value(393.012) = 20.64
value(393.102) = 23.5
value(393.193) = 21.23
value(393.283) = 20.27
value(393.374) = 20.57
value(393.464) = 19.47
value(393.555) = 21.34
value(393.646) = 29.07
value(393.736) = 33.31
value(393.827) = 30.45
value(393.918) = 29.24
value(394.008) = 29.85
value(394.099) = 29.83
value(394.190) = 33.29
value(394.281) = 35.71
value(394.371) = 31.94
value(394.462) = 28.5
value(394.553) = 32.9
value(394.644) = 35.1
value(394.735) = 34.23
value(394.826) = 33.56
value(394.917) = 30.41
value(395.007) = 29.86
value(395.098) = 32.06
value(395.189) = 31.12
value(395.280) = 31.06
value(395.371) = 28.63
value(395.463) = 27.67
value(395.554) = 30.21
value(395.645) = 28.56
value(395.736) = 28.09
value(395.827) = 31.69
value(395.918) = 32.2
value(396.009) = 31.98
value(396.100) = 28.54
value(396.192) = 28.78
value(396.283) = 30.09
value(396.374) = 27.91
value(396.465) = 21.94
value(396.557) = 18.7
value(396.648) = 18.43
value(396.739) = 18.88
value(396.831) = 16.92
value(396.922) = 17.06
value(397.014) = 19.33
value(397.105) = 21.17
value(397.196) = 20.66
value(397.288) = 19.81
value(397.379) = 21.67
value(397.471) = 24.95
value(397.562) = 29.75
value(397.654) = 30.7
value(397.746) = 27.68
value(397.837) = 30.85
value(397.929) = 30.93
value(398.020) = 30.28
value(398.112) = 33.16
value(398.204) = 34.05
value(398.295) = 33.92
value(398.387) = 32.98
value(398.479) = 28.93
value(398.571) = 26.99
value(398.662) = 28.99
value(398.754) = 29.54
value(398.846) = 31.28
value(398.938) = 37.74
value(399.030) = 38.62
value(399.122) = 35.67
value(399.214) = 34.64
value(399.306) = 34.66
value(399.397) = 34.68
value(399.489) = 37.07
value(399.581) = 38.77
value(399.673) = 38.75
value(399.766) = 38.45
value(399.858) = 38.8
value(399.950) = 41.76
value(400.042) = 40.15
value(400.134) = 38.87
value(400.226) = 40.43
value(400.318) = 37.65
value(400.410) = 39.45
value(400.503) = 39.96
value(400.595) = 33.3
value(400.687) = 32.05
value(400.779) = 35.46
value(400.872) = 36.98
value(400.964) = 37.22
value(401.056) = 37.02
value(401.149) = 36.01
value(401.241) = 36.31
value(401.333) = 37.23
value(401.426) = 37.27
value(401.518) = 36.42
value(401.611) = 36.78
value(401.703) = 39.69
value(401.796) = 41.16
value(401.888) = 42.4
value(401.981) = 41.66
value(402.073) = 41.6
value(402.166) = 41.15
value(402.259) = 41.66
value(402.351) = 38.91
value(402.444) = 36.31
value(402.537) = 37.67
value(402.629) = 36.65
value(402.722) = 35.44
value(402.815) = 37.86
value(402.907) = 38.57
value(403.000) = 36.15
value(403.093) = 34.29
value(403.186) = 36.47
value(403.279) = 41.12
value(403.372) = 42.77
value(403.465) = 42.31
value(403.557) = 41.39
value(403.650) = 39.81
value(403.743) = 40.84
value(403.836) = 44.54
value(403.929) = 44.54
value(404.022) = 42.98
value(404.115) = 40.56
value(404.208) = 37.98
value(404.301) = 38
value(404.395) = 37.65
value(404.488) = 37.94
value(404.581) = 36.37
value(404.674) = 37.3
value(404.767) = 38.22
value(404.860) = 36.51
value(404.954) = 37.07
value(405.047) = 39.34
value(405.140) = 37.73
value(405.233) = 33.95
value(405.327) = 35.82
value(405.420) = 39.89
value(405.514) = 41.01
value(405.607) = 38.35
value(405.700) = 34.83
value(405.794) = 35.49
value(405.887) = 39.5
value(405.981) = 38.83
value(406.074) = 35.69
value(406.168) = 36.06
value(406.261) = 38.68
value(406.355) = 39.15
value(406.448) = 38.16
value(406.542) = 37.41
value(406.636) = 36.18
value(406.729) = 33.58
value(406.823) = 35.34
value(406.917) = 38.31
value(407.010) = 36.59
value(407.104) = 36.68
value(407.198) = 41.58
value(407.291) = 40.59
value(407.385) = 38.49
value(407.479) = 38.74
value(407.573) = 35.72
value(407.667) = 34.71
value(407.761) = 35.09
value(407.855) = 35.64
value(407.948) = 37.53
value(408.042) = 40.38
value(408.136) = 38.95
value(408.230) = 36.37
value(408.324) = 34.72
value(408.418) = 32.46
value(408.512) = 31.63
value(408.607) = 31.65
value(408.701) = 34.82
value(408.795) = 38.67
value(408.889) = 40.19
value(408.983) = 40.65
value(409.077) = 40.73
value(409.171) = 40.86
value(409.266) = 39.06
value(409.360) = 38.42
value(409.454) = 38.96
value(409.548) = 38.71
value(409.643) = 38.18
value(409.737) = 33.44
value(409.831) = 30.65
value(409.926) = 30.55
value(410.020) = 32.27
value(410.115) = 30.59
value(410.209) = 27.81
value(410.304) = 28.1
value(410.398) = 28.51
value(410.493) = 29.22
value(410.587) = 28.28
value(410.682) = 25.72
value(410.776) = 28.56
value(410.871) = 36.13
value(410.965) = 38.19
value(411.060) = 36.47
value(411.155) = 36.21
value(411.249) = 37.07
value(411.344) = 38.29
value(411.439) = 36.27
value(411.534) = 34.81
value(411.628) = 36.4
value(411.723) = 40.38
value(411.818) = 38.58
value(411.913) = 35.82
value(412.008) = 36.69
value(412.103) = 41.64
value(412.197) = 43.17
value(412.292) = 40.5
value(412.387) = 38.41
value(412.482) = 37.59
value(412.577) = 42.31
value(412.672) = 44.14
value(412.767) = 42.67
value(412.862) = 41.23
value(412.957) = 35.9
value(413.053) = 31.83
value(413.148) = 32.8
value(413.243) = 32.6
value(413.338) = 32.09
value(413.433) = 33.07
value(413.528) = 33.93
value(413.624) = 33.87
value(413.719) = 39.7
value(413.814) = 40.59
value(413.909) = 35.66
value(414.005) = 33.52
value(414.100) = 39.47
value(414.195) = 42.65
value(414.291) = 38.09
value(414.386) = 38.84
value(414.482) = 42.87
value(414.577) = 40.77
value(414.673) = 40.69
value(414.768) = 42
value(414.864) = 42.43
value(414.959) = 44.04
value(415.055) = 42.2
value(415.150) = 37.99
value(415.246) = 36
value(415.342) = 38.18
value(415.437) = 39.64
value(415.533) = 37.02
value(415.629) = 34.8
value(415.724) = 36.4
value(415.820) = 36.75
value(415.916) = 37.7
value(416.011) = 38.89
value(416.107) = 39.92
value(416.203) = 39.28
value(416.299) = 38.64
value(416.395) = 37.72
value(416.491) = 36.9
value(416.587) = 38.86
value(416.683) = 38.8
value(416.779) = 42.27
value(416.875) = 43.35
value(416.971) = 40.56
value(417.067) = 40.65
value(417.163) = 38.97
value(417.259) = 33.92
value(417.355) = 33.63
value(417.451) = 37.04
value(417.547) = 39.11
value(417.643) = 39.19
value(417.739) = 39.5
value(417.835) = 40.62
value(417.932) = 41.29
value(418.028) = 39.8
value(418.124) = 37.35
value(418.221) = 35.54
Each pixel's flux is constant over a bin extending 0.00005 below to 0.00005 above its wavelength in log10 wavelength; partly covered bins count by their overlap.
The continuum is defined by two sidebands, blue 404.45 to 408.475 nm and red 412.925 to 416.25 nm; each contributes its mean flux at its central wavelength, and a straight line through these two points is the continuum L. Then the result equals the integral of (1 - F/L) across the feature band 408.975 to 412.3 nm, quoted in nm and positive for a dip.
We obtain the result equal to 0.19 nm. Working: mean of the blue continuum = 37.2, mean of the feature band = 35.3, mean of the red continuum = 37.8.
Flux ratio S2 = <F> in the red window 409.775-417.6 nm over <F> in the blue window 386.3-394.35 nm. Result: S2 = 1.2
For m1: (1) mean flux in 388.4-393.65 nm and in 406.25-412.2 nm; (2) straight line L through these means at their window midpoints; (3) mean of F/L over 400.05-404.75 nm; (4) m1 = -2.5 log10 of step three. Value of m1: -0.138 mag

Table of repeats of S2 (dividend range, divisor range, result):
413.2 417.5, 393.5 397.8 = 1.38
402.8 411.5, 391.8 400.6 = 1.21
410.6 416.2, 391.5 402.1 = 1.20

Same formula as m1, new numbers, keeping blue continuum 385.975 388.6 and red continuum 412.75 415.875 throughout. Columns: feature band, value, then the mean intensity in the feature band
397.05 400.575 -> 0.07 mag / 33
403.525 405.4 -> -0.08 mag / 38.9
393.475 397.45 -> 0.24 mag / 27.6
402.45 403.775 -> -0.08 mag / 38.6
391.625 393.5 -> 0.15 mag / 29.5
